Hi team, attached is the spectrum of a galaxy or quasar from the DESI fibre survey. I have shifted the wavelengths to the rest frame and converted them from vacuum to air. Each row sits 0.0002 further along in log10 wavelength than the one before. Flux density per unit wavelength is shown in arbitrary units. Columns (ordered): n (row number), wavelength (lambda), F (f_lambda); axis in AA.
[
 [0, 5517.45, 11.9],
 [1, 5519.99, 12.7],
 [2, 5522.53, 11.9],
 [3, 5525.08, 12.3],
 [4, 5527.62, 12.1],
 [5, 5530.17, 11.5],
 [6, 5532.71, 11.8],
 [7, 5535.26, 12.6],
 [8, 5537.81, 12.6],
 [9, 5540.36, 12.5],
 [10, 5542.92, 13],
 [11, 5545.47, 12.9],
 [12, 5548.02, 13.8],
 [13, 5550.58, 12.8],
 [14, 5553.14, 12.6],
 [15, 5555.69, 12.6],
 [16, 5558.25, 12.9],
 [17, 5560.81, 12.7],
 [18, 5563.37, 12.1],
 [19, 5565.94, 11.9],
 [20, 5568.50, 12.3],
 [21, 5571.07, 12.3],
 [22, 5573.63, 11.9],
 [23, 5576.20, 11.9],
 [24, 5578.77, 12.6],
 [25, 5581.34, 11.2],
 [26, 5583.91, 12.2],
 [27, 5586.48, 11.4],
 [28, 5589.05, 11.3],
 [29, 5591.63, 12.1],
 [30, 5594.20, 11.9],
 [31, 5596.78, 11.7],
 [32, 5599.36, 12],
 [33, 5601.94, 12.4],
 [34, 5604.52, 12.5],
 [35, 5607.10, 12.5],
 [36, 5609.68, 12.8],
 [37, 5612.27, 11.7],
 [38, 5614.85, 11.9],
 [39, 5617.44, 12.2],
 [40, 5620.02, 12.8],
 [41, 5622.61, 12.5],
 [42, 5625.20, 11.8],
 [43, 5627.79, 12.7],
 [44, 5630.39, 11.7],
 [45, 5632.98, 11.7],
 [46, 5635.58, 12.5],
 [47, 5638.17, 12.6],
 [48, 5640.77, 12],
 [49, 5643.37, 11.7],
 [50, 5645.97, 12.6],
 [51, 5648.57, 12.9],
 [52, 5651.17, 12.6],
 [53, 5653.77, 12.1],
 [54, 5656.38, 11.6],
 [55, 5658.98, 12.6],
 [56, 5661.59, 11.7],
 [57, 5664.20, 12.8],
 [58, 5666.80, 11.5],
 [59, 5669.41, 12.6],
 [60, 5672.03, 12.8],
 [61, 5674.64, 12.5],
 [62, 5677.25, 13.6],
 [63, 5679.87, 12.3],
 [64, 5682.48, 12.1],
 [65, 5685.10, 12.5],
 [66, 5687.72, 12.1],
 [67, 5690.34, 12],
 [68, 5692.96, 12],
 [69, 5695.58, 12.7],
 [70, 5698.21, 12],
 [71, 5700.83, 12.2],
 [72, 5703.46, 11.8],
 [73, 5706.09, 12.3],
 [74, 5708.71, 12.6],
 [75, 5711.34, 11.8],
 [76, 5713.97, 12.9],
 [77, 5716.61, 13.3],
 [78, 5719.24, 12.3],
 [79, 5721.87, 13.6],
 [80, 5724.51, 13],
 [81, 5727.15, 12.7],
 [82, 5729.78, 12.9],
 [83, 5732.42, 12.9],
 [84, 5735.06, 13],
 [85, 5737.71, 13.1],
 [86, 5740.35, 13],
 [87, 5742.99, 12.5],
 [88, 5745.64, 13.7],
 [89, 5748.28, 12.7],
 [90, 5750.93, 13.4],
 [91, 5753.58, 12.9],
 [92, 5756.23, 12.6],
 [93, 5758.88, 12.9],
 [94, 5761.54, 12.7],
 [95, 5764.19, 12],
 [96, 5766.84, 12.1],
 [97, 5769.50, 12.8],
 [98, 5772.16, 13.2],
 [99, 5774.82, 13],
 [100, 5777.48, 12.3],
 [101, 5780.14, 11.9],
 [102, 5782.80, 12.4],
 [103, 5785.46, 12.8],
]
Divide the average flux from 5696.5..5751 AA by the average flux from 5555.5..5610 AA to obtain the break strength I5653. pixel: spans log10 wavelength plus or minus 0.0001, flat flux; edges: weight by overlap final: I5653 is 1.1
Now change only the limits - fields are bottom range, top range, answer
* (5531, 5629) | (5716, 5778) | 1.05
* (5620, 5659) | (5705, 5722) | 1.03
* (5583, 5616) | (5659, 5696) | 1.03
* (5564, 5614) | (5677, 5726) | 1.04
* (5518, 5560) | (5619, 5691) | 0.98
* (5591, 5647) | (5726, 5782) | 1.05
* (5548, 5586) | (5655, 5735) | 1.01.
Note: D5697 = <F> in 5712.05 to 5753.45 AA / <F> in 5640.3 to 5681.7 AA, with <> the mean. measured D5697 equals 1.05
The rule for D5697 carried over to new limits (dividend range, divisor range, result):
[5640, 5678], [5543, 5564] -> 0.96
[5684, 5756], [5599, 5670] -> 1.03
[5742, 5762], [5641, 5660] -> 1.05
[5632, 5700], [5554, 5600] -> 1.02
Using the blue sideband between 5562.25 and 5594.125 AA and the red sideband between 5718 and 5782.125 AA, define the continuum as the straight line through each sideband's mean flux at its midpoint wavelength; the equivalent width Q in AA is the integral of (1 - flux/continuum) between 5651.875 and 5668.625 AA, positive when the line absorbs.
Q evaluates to 0.3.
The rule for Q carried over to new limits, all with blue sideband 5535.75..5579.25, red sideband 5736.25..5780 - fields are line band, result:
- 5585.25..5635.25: 2.1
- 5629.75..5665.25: 1.2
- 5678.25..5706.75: 1.1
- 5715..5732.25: -0.3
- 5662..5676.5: 0.3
